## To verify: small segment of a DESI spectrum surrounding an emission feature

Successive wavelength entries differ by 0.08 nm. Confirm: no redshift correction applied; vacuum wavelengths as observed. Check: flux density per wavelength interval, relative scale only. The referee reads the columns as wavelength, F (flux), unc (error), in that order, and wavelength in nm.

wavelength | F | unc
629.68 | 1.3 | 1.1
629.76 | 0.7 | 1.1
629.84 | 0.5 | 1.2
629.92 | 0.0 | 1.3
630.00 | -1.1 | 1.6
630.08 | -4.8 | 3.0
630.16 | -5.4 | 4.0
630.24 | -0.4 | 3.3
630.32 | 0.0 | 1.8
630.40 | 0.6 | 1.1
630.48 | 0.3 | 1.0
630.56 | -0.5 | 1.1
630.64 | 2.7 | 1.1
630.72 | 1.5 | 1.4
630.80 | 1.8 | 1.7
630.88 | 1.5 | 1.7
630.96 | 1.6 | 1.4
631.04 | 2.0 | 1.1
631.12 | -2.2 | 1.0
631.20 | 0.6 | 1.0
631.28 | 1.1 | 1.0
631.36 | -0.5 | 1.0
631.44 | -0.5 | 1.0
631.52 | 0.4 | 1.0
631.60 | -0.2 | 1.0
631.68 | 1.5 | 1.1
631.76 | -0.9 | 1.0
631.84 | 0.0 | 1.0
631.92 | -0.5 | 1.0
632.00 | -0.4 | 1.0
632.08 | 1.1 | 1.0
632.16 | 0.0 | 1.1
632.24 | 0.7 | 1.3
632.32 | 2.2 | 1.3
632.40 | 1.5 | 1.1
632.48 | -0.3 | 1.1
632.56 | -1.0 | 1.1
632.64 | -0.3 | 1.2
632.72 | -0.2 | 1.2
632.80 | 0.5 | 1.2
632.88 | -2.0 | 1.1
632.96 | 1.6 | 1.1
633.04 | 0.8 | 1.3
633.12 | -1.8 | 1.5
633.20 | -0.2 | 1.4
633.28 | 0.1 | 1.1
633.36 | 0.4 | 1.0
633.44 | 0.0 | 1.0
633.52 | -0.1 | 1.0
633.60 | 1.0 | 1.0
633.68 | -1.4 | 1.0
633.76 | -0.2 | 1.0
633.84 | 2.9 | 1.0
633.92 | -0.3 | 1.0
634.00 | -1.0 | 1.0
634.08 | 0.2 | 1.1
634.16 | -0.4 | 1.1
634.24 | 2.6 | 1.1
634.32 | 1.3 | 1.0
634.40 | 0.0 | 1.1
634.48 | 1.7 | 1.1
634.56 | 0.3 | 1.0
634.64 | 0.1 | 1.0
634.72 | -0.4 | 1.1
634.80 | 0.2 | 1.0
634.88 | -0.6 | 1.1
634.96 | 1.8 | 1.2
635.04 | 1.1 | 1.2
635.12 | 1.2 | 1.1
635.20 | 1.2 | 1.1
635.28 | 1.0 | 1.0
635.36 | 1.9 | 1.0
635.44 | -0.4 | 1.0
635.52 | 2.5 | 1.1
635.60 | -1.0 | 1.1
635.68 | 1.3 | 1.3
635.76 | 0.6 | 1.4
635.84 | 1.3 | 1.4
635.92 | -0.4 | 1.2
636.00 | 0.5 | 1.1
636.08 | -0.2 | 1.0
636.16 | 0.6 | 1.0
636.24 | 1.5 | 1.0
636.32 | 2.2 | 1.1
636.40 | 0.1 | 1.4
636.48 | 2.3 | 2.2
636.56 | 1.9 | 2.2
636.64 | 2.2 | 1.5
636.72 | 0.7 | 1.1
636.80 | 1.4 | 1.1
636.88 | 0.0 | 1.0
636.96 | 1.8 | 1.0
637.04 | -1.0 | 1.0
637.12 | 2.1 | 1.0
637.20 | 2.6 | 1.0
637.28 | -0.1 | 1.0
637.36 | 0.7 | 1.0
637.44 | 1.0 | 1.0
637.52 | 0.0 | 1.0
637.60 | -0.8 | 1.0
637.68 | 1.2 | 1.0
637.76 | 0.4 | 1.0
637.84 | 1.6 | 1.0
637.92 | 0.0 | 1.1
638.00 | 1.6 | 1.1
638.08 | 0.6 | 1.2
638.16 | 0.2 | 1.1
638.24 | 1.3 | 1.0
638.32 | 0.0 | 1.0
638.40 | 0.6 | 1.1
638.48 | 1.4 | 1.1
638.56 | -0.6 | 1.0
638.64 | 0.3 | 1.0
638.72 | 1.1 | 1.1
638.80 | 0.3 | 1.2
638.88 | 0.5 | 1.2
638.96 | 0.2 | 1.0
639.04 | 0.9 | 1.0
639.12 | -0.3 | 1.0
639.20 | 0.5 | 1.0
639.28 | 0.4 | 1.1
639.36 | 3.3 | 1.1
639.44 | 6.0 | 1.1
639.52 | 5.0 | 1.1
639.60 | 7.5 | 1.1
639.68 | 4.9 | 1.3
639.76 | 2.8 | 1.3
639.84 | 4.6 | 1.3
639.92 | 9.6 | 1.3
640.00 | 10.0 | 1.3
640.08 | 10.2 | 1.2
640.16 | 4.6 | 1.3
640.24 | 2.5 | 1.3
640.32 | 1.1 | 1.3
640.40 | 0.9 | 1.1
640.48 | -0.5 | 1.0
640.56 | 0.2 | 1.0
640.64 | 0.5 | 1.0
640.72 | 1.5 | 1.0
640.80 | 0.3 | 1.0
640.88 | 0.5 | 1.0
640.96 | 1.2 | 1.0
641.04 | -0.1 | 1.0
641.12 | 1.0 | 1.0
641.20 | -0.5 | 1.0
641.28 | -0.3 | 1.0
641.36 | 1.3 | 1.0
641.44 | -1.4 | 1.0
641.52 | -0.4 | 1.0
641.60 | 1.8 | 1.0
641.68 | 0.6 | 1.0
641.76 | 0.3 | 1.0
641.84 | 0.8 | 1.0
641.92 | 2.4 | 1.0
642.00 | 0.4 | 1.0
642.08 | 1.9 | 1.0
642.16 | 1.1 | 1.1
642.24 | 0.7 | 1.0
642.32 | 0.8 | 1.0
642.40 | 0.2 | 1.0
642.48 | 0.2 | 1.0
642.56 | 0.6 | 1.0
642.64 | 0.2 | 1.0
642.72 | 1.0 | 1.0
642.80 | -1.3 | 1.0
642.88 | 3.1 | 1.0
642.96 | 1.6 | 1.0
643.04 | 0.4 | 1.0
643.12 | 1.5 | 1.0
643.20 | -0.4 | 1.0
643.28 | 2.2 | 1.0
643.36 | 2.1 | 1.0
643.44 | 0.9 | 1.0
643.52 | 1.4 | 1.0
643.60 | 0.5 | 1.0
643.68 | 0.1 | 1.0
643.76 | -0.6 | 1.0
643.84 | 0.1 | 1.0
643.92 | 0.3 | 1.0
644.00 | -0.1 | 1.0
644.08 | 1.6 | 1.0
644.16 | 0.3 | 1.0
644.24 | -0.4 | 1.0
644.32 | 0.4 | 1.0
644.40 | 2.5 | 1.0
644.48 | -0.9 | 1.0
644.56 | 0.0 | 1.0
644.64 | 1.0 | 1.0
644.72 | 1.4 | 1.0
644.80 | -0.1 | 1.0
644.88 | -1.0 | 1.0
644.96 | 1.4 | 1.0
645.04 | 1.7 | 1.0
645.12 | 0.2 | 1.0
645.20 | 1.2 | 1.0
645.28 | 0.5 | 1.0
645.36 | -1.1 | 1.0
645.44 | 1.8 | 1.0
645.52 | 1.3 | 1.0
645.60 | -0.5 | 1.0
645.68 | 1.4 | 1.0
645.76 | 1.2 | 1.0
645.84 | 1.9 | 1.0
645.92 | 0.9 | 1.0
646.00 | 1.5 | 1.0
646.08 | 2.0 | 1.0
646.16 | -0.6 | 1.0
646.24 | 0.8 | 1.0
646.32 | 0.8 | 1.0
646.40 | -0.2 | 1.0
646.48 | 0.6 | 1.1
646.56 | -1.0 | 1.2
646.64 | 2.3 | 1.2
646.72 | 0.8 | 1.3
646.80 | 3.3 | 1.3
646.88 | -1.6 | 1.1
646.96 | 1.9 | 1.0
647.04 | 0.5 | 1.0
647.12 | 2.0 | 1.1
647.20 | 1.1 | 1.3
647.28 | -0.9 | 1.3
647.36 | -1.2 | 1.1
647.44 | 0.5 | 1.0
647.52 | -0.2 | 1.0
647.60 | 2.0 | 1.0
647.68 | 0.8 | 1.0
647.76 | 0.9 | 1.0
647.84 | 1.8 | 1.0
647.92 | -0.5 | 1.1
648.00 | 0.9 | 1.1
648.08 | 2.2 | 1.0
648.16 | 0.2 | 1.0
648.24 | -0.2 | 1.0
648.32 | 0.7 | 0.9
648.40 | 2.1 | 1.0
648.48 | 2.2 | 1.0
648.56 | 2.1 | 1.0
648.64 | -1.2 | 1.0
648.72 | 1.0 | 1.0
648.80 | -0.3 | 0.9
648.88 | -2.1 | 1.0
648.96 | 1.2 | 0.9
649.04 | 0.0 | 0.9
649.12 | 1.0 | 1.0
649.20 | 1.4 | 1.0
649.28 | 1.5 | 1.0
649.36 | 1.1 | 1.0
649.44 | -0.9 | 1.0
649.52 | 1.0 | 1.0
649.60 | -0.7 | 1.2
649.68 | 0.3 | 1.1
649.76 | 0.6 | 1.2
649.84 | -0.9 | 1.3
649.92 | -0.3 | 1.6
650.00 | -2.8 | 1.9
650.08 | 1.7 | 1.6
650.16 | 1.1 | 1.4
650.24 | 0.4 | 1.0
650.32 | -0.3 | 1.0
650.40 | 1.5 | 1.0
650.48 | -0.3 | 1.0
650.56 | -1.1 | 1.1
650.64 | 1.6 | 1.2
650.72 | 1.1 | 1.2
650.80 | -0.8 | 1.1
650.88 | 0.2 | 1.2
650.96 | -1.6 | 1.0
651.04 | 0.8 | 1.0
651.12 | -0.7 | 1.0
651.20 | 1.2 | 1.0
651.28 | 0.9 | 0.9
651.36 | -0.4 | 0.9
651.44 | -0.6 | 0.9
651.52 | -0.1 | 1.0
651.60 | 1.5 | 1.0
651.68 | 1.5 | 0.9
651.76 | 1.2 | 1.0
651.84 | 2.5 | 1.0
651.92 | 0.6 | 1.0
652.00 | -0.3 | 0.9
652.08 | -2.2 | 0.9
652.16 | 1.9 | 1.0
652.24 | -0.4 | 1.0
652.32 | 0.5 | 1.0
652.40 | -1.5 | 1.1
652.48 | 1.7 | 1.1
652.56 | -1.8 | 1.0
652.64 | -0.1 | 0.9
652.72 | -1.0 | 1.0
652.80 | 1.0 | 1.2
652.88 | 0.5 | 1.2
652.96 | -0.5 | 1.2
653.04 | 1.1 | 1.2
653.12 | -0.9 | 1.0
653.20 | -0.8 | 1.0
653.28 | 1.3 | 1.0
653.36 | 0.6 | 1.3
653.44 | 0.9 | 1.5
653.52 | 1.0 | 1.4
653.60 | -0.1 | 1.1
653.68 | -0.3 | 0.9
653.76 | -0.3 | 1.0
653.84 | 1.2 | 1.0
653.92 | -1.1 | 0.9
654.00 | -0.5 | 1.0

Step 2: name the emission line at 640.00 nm [O II] 3727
